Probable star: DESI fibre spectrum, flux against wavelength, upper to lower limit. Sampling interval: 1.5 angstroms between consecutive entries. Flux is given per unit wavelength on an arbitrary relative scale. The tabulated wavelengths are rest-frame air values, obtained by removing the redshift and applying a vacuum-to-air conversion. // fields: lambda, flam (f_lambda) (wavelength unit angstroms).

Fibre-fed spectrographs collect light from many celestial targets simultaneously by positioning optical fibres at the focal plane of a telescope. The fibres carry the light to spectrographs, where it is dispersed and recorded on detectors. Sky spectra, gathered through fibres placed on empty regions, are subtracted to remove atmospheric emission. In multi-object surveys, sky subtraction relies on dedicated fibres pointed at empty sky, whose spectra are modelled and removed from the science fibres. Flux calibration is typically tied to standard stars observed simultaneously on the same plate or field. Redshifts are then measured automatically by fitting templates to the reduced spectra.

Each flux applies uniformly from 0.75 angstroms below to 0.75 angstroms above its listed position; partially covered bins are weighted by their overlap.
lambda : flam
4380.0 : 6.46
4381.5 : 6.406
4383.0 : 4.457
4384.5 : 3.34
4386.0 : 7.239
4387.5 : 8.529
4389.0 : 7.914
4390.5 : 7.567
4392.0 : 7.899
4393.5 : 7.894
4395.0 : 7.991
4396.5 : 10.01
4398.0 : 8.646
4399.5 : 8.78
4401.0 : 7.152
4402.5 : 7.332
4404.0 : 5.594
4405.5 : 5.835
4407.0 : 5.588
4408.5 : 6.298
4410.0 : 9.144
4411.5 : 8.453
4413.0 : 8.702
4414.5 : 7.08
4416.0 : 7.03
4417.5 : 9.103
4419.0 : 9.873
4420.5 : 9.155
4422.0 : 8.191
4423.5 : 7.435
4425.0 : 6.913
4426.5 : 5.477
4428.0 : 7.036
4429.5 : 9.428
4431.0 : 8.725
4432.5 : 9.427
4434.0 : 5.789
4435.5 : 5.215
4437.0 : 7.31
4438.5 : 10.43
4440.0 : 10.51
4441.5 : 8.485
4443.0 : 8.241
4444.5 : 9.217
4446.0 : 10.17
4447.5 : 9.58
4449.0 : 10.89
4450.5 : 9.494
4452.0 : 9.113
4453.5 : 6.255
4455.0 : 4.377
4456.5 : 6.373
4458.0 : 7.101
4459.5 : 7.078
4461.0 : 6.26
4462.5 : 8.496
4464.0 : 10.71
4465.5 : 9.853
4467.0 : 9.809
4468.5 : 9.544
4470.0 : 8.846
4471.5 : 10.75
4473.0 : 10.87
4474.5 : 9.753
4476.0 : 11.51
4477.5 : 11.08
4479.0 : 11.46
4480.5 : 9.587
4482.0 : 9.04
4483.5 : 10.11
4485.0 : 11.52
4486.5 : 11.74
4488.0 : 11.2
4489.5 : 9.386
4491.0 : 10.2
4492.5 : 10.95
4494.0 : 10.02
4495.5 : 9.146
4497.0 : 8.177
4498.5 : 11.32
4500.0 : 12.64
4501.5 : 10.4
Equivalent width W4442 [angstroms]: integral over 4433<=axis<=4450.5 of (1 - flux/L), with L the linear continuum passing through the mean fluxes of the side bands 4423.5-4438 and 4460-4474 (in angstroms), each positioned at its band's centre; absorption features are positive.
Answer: -1.7 angstroms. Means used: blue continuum 7.32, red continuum 9.42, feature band 8.76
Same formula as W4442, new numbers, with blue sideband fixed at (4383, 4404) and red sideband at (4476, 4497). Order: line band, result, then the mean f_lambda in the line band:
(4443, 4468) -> 2.6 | 8.43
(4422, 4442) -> 2.0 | 7.86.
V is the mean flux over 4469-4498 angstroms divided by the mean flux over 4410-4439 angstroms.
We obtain 1.29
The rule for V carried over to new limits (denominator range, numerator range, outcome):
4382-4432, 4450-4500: 1.25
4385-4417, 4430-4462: 1.06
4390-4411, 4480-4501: 1.37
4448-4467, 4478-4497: 1.27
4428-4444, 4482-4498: 1.23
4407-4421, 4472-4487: 1.31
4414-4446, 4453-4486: 1.12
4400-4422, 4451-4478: 1.15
